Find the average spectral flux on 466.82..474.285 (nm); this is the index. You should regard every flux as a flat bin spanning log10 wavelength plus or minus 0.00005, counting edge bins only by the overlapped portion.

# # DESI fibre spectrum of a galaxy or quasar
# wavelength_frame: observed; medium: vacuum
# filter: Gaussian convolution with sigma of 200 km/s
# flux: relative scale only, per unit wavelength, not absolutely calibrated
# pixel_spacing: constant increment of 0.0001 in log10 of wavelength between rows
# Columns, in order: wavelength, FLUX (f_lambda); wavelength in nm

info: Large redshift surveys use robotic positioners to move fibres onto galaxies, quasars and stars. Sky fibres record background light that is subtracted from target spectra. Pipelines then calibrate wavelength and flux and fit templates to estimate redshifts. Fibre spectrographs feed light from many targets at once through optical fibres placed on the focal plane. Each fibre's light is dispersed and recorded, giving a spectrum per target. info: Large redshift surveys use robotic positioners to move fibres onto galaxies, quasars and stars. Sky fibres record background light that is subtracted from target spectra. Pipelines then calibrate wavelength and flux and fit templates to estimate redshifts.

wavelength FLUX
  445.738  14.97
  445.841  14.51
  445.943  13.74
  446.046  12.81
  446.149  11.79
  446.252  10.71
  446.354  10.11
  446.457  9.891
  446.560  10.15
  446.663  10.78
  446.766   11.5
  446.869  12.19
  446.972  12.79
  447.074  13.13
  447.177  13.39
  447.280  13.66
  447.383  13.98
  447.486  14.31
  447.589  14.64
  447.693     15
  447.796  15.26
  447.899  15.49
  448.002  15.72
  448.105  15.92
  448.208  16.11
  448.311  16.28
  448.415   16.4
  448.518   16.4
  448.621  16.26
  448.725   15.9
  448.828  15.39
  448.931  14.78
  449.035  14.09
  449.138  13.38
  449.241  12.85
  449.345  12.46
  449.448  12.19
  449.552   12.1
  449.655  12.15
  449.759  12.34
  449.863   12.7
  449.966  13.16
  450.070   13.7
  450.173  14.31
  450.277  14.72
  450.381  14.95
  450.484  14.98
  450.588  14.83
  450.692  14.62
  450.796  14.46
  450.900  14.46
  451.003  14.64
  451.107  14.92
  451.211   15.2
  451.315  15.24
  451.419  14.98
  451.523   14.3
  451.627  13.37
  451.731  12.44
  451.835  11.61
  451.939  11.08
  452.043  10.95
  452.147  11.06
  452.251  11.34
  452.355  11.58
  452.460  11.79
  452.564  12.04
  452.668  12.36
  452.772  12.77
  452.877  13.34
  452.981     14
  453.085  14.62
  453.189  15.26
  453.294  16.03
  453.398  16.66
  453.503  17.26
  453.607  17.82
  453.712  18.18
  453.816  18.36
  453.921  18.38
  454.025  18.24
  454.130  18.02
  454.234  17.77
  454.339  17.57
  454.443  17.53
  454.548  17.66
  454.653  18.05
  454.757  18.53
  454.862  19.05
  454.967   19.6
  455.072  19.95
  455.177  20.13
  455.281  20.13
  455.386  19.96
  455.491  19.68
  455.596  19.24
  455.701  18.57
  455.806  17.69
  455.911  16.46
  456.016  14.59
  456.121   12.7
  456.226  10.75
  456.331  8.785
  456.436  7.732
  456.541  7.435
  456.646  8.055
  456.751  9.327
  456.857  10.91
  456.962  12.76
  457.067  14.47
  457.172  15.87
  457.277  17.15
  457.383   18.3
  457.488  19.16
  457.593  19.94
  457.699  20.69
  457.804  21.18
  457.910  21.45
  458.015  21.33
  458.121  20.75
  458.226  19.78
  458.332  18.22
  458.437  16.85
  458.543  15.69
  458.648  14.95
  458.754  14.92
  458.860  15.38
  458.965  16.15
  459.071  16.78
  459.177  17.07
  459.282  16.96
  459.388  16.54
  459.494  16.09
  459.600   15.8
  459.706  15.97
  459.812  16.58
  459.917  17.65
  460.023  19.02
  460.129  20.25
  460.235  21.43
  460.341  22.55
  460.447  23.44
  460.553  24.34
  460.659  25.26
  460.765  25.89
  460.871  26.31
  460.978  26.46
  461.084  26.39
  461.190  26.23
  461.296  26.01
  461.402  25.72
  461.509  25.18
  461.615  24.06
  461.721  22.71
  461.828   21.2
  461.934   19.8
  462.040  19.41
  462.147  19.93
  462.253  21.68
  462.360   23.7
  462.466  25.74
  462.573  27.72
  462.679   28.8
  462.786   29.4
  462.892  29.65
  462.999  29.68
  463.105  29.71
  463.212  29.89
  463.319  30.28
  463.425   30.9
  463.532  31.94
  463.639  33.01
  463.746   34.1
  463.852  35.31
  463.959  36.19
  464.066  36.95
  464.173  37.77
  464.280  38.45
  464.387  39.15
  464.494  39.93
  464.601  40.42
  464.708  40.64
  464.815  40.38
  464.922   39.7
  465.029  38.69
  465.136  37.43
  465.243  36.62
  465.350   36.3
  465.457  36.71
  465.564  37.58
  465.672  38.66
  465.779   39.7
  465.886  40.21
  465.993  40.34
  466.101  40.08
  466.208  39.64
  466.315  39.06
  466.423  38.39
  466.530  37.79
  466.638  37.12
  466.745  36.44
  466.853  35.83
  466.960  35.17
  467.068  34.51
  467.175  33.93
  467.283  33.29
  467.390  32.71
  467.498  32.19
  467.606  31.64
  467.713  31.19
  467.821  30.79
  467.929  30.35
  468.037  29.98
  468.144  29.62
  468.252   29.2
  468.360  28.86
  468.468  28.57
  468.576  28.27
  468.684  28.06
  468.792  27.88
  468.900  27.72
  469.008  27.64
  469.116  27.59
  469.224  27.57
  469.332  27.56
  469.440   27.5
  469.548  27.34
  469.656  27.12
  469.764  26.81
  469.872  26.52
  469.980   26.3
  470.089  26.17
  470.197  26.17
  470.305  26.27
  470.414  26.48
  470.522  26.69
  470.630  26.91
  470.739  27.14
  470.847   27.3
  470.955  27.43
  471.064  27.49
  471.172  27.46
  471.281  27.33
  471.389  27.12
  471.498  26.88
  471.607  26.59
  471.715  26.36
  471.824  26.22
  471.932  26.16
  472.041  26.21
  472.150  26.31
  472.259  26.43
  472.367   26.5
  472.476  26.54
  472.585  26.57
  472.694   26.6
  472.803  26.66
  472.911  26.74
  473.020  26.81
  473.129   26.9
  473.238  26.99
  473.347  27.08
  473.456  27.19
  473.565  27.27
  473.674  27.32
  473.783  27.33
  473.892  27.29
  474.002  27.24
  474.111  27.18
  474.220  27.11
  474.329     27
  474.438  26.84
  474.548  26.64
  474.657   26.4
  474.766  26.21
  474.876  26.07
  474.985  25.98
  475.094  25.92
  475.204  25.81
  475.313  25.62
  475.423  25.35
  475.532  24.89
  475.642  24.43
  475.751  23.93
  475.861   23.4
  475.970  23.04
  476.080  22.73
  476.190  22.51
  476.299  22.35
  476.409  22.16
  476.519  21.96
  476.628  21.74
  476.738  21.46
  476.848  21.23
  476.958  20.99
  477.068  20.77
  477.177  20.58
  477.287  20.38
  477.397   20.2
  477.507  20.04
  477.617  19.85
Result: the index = 28.1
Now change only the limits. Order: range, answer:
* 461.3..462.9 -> 24.2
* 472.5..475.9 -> 26.4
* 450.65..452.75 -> 13.1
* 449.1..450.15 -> 12.7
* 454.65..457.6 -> 15.6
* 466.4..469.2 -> 31.6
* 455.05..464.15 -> 21.1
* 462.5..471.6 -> 32.2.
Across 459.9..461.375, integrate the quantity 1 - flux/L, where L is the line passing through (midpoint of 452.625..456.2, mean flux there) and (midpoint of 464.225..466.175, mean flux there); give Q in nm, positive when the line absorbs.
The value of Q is 0.30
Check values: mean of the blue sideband 17.2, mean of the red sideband 39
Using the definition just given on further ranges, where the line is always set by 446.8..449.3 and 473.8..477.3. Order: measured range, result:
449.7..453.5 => 0.54 nm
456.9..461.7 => -0.30 nm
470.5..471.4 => -0.18 nm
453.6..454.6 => -0.07 nm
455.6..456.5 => 0.20 nm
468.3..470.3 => -0.48 nm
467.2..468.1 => -0.42 nm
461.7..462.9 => -0.26 nm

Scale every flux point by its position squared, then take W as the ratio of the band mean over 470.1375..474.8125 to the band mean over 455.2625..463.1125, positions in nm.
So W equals 1.46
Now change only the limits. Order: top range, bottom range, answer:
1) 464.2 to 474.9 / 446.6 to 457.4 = 2.24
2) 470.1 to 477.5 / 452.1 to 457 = 1.80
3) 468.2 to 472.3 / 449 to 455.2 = 1.98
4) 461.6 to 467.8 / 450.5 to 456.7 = 2.32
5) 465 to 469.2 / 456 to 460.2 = 2.22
